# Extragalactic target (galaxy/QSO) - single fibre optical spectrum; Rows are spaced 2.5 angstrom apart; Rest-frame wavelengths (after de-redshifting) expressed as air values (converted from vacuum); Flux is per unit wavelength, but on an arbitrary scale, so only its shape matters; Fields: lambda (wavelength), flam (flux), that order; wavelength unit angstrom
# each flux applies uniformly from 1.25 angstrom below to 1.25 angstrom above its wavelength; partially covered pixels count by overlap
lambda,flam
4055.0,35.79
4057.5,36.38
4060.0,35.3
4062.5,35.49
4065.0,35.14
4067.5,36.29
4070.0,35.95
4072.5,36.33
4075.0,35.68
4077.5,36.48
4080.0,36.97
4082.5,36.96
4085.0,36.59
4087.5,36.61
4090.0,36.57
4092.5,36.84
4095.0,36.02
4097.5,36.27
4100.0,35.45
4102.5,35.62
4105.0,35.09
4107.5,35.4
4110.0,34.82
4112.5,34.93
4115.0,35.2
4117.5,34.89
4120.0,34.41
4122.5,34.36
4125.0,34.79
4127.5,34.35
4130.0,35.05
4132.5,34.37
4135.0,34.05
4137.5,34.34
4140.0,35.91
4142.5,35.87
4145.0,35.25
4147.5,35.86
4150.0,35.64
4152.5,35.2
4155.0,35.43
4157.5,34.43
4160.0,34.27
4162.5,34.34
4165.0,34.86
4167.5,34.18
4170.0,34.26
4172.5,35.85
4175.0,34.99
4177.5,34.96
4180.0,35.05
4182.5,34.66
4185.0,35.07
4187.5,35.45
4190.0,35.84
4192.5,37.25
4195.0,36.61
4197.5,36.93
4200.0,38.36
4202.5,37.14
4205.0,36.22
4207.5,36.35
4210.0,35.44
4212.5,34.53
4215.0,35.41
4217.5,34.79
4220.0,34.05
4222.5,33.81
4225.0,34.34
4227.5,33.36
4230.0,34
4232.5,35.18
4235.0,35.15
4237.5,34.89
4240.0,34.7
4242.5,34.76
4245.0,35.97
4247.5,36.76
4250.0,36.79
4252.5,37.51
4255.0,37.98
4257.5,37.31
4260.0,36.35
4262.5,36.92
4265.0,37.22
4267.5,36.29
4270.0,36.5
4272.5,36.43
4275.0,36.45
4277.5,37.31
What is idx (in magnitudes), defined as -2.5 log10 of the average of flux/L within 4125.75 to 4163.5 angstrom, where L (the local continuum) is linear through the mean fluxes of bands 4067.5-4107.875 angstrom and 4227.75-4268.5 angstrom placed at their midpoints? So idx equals 0.04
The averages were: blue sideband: 36.2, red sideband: 36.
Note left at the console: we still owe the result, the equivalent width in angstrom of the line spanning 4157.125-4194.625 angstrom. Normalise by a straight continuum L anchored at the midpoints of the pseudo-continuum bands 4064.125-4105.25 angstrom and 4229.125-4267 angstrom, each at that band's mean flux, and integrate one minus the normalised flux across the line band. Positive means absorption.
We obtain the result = 1.12 angstrom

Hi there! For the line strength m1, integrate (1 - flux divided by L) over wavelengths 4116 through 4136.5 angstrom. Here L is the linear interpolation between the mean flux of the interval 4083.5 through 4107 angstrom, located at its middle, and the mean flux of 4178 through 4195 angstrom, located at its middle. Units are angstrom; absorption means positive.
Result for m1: 0.8 angstrom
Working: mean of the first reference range 36.1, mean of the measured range 34.5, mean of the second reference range 35.6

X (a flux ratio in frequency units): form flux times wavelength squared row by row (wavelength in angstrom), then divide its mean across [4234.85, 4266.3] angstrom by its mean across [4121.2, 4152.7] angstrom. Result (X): 1.10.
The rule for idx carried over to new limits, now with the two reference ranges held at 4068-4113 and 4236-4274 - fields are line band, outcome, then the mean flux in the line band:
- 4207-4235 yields 0.052 mag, 34.6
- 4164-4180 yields 0.042 mag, 34.9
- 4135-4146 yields 0.029 mag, 35.2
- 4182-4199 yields 0.006 mag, 36.1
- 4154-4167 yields 0.049 mag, 34.6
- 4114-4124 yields 0.043 mag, 34.7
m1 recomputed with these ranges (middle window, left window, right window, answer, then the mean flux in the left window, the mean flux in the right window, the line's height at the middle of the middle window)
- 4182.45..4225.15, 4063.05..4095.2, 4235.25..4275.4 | 0.7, 36.3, 36.4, 36.4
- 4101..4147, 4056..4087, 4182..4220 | 1.4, 36.1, 36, 36.1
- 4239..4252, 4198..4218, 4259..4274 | 0.2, 36.1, 36.6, 36.4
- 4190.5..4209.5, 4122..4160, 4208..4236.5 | -1.2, 35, 34.6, 34.7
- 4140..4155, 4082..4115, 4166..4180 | -0.2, 35.9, 34.9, 35.2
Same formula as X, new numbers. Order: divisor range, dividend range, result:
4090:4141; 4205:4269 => 1.07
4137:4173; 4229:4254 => 1.06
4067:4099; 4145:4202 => 1.02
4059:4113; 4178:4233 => 1.04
